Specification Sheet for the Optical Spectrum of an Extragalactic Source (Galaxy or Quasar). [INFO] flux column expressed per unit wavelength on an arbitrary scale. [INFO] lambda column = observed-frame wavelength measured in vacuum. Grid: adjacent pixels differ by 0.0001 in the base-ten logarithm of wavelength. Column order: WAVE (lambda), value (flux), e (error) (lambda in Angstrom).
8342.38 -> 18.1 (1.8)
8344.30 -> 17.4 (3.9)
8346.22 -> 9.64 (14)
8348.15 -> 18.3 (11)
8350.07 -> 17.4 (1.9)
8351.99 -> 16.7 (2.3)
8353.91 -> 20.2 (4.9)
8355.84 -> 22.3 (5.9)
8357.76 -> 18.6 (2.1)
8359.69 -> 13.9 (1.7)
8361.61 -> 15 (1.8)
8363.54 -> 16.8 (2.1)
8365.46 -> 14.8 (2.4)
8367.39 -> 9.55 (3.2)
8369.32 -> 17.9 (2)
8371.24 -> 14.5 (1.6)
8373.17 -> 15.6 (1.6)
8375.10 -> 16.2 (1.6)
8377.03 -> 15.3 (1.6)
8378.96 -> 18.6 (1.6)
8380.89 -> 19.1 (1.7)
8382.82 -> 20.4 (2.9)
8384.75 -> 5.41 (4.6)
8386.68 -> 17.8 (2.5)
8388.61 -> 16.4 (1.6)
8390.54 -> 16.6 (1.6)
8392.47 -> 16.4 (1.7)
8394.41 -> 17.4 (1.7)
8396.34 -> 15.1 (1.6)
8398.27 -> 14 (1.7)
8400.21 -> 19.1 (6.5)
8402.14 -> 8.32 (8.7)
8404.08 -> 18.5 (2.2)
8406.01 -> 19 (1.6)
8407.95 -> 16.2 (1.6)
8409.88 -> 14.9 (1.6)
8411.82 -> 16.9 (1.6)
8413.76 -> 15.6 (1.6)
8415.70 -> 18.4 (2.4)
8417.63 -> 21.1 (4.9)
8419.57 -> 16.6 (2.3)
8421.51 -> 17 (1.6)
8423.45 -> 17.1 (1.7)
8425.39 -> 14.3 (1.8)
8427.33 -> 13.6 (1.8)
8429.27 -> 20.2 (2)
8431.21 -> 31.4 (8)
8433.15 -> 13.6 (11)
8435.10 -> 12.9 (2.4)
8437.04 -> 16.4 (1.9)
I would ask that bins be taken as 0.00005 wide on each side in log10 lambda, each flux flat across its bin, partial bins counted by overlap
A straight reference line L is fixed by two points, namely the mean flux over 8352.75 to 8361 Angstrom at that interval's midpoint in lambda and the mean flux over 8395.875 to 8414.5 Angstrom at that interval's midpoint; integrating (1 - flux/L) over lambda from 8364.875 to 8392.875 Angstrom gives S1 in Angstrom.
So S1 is 2.63 Angstrom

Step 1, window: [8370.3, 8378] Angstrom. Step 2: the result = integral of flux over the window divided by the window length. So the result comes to 15.4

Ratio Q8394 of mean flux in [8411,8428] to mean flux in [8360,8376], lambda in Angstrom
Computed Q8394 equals 1.1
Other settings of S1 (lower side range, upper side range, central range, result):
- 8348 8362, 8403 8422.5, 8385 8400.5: 1.39 Angstrom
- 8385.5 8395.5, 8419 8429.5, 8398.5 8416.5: 0.23 Angstrom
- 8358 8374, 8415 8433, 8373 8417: 1.46 Angstrom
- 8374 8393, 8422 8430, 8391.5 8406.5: 0.31 Angstrom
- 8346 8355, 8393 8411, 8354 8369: 0.57 Angstrom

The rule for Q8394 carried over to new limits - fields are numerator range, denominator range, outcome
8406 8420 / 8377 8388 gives 1.07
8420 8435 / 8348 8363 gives 1.00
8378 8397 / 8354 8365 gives 0.94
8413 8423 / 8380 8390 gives 1.12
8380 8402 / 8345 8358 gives 0.90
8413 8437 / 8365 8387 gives 1.15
